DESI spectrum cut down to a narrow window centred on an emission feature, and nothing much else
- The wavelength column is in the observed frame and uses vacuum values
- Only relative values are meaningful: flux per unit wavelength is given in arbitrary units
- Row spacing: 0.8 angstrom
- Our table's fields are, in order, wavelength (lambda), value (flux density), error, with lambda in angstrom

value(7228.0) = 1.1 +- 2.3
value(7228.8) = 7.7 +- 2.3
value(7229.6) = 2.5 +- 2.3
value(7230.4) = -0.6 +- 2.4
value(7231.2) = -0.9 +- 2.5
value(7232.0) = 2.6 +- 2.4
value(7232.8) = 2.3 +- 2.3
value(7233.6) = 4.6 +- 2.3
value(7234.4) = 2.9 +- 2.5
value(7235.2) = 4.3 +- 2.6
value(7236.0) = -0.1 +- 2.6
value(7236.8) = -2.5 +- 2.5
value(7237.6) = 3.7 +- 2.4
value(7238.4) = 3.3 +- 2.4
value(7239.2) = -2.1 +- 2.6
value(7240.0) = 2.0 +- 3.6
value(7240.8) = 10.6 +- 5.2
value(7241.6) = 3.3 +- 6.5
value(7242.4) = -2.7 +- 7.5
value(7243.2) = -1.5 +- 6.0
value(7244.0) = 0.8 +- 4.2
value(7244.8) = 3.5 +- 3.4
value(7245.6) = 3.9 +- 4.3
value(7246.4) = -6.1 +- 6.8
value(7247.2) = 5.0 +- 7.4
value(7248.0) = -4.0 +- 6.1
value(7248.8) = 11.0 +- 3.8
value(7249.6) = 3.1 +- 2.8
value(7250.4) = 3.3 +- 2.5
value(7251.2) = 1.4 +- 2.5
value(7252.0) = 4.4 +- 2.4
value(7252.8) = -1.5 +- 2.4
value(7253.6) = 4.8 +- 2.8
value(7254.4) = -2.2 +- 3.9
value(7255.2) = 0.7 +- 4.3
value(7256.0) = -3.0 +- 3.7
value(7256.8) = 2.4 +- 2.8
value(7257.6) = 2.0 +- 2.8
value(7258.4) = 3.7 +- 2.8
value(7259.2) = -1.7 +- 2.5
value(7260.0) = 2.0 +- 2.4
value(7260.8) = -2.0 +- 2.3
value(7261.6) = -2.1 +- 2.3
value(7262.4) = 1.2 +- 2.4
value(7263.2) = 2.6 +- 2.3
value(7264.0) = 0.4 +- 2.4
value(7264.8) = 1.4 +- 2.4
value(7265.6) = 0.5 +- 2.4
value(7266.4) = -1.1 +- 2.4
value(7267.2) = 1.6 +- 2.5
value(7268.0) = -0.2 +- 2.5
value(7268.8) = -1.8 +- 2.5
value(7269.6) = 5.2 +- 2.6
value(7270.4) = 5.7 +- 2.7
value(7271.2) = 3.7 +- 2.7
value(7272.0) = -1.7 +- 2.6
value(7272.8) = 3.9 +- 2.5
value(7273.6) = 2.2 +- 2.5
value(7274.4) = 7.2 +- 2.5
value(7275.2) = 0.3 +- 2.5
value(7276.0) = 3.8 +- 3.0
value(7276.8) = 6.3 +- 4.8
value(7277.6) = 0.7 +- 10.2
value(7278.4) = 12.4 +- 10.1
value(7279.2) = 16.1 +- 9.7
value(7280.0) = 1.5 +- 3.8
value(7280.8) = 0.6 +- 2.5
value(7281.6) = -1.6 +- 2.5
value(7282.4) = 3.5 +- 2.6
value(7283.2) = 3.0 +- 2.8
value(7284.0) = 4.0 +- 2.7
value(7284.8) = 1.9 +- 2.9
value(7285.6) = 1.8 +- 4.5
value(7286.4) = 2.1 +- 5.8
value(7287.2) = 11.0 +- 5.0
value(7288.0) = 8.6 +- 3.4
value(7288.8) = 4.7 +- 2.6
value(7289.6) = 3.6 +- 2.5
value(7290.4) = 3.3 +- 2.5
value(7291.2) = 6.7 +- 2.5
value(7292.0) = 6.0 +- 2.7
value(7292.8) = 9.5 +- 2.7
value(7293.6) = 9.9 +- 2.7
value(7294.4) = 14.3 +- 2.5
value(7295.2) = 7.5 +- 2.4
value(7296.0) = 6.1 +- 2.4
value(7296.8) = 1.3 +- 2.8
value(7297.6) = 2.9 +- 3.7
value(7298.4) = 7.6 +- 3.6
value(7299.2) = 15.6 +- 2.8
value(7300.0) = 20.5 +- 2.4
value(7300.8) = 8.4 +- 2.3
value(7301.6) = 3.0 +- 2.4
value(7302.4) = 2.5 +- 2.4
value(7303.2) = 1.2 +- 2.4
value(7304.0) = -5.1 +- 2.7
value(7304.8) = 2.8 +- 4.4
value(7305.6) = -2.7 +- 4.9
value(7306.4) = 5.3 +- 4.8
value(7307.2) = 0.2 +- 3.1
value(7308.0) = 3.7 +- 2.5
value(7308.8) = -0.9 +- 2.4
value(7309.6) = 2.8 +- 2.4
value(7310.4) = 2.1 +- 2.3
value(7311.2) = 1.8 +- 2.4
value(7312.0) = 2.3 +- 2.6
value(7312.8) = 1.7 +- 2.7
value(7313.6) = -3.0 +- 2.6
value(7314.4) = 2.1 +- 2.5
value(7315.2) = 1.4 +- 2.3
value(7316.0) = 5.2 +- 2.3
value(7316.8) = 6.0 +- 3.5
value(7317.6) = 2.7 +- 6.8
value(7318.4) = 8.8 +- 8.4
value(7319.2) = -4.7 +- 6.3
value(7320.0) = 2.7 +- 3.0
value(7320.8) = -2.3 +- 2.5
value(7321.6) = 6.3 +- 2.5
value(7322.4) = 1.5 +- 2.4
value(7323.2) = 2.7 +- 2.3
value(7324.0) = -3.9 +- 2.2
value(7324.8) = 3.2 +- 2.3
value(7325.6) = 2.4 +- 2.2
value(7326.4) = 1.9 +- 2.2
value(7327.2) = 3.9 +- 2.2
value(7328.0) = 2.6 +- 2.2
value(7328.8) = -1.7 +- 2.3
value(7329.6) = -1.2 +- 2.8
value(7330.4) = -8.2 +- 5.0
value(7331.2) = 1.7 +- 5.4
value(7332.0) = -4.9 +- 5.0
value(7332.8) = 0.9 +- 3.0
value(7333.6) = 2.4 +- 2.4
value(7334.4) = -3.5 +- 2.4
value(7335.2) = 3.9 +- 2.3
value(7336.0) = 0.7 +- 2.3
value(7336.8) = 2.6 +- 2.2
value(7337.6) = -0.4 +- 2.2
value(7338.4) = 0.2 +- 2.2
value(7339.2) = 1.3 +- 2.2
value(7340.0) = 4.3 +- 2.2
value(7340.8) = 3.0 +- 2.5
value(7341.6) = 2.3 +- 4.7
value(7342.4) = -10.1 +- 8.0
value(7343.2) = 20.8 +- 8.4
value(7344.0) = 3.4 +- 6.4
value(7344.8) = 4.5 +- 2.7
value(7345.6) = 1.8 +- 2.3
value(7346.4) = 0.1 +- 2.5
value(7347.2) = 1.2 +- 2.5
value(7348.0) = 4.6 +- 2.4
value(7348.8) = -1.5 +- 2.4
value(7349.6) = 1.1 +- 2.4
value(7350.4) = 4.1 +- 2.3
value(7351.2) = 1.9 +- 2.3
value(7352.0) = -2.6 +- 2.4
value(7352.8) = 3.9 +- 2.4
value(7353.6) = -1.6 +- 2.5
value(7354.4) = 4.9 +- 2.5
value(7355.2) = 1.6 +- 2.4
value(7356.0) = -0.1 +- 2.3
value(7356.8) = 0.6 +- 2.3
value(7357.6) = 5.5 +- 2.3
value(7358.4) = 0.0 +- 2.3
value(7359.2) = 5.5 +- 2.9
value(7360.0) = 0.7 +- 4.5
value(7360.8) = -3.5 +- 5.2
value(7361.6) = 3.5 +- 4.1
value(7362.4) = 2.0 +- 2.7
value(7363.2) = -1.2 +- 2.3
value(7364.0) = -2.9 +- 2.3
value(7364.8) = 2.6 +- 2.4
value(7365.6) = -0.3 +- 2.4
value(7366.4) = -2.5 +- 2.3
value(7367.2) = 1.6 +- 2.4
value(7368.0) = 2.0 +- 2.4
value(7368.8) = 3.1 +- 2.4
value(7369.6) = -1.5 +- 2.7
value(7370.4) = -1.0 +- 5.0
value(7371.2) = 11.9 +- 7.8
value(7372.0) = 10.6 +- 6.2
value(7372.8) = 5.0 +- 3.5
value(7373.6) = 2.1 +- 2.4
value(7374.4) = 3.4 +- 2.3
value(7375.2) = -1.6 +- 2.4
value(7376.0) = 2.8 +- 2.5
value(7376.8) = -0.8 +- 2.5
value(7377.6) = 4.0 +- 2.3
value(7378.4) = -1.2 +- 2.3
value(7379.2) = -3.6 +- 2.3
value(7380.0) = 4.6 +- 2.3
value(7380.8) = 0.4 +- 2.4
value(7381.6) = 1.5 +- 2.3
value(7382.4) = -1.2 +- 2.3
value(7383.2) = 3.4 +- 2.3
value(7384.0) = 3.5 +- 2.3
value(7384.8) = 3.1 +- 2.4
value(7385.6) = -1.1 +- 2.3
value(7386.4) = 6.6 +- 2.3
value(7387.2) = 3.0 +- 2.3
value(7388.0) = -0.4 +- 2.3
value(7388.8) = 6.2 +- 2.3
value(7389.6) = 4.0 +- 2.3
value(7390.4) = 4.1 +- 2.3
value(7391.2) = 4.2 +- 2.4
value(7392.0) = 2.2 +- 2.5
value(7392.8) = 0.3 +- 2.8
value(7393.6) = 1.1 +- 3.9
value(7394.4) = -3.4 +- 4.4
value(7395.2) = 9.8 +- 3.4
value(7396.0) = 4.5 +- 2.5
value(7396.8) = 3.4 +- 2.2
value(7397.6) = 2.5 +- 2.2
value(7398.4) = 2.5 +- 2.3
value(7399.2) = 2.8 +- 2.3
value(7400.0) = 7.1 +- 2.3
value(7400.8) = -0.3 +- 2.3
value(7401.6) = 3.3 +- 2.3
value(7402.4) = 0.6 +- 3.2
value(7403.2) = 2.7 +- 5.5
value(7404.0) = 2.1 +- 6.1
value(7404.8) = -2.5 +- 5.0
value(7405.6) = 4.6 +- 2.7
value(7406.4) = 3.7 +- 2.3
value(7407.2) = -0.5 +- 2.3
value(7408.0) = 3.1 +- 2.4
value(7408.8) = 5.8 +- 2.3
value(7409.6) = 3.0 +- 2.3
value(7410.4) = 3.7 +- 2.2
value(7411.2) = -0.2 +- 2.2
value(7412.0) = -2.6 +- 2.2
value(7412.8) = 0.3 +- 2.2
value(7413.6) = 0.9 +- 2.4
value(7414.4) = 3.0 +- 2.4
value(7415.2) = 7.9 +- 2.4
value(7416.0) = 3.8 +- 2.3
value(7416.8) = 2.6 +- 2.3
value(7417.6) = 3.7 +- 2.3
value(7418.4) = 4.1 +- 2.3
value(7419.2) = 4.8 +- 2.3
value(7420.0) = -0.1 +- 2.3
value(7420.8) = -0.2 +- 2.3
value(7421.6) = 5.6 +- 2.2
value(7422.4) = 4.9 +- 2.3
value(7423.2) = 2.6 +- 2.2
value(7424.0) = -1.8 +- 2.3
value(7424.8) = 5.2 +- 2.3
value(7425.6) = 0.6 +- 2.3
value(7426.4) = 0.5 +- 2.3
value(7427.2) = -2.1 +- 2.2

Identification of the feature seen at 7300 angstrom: [O II] 3727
